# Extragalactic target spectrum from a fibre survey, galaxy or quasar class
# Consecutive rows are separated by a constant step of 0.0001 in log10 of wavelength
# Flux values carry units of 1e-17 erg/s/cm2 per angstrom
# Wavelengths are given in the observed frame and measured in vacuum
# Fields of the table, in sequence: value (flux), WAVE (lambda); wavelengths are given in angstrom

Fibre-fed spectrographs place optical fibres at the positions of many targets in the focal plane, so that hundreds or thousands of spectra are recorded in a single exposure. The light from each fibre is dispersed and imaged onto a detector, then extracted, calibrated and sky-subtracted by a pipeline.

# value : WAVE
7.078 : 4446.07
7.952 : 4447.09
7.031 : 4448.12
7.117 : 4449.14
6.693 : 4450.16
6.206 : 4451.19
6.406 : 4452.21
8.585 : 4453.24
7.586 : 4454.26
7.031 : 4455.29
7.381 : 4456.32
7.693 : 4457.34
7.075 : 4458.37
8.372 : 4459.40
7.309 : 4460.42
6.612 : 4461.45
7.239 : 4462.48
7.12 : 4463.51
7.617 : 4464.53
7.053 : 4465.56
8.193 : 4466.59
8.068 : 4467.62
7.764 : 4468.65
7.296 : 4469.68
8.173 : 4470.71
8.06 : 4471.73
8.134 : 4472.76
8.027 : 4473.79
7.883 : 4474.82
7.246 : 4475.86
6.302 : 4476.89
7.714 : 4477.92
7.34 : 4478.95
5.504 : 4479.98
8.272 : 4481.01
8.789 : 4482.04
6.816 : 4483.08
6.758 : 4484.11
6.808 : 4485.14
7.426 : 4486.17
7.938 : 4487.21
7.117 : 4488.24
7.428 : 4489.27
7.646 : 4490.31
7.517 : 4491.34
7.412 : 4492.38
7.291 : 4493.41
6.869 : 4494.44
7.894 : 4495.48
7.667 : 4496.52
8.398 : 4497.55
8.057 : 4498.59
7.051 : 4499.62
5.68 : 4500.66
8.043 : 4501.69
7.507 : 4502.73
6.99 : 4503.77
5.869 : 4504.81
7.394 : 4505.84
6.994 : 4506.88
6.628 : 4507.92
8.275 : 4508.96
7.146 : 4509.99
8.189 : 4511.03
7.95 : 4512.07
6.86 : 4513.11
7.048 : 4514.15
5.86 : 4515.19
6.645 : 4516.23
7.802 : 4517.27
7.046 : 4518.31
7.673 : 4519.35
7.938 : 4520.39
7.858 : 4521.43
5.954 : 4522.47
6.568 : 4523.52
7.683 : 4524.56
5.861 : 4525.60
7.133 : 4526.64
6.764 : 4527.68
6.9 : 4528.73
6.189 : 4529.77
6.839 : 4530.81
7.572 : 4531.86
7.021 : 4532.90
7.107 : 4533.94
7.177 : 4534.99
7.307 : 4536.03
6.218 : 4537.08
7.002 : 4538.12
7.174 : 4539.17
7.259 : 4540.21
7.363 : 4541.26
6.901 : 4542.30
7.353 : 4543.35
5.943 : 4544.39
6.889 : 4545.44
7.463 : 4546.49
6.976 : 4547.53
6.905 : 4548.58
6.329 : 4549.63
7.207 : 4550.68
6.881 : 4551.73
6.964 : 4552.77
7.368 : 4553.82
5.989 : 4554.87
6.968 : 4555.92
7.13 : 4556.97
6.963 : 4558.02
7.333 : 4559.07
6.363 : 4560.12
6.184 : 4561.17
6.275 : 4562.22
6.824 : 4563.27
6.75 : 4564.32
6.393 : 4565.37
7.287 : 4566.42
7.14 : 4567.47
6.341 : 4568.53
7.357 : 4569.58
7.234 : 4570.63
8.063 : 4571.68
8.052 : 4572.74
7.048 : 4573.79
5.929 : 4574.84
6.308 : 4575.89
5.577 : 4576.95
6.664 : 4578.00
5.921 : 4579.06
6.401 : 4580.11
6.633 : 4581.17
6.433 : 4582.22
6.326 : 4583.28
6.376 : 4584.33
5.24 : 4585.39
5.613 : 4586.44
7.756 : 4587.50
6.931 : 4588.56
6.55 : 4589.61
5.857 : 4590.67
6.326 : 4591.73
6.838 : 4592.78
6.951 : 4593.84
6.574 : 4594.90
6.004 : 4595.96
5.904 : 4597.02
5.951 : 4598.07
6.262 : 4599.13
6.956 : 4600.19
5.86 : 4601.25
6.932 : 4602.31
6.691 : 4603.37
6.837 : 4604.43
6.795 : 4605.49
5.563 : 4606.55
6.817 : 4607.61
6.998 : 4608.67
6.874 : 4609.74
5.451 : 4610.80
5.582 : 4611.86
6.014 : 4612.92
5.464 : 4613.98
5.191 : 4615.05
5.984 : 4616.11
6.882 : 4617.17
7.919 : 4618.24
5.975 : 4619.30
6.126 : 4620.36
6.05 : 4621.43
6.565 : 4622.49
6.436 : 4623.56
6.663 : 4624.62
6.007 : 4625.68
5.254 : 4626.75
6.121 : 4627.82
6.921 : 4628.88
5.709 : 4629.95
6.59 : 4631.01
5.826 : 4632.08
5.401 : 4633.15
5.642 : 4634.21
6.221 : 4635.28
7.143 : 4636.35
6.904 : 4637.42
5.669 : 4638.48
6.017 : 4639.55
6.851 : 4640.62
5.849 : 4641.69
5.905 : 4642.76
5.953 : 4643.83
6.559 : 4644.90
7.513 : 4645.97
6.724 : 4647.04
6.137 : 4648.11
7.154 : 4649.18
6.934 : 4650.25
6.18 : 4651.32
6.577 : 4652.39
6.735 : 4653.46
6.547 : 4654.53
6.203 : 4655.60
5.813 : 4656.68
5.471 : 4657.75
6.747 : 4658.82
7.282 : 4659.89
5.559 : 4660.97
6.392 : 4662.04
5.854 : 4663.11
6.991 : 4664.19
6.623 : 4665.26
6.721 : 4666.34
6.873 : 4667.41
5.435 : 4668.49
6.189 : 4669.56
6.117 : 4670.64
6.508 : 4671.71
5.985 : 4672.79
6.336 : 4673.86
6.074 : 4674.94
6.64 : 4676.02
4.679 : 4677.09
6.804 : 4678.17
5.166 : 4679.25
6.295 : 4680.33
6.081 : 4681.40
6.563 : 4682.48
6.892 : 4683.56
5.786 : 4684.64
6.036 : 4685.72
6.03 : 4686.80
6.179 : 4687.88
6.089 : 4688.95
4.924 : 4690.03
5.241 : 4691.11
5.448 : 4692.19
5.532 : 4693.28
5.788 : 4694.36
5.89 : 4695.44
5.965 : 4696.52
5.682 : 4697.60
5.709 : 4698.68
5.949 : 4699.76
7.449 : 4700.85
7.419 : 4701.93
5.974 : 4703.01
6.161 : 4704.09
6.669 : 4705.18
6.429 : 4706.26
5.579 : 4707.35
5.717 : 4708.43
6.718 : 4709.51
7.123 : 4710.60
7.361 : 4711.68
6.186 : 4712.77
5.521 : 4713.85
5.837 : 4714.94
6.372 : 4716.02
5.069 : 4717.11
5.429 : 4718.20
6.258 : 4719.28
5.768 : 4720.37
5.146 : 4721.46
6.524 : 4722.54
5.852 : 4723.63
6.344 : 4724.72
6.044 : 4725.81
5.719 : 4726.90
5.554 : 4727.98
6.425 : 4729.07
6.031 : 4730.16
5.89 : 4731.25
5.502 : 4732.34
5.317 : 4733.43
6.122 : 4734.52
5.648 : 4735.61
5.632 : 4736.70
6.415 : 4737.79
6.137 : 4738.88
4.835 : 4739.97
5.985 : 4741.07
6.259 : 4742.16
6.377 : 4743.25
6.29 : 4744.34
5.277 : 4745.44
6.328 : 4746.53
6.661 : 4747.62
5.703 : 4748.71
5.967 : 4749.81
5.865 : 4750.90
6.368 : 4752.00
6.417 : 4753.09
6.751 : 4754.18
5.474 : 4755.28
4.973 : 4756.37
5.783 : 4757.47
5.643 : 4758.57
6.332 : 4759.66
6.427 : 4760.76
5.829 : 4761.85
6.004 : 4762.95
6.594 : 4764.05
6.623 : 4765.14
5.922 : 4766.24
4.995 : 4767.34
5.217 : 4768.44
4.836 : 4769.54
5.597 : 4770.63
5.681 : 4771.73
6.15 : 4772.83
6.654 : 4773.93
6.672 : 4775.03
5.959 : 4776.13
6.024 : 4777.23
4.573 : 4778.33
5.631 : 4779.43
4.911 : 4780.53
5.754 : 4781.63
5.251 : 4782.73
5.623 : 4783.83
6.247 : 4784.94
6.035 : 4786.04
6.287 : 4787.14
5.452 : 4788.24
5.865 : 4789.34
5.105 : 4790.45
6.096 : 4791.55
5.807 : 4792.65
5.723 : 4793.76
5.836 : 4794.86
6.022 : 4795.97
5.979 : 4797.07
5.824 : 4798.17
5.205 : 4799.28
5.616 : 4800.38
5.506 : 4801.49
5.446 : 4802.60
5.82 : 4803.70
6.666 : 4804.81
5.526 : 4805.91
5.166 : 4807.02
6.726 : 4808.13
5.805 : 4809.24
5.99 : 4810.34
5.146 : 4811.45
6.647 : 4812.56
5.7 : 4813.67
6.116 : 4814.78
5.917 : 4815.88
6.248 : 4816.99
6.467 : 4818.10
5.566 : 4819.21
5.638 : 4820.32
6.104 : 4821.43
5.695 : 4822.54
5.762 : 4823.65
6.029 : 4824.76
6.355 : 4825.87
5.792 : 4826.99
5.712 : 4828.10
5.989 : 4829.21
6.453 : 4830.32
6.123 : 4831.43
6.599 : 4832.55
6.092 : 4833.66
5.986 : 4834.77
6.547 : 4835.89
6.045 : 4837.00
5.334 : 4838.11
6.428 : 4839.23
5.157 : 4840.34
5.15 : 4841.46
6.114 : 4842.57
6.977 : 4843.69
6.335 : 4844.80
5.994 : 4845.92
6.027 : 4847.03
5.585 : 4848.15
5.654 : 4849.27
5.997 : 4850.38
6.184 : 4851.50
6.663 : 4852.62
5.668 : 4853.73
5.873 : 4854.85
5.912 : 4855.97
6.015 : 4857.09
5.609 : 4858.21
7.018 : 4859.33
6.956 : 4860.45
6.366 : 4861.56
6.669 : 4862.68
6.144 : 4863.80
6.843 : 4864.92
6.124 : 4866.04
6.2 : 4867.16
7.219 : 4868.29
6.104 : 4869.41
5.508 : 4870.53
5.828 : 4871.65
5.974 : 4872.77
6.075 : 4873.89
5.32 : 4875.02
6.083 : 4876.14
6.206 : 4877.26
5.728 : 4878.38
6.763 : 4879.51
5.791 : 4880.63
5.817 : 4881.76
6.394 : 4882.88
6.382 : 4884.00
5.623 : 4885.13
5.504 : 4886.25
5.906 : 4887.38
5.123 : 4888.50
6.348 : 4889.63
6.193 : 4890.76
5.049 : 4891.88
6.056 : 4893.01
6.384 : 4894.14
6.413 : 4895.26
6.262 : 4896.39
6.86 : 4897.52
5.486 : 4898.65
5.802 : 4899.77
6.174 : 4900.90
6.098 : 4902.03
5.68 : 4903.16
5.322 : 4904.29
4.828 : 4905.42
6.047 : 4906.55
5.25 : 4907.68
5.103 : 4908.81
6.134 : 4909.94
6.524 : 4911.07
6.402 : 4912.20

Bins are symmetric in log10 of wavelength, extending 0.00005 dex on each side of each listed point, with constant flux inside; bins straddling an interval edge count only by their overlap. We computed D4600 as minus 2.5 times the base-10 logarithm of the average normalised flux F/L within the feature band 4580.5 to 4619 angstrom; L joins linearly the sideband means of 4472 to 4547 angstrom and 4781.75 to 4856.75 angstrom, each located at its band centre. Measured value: 0.075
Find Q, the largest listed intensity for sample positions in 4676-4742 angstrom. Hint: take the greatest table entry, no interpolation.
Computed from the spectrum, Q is 7.449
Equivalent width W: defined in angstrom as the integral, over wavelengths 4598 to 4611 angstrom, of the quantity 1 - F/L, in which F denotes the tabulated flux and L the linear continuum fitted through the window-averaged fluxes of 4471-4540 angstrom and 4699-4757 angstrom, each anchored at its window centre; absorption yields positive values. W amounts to 0.4 angstrom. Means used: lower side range 7.23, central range 6.5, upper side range 6.05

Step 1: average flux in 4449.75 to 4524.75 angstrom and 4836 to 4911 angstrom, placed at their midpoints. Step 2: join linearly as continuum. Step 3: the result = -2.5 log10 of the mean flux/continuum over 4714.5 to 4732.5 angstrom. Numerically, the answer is 0.11 mag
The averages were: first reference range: 7.35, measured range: 5.88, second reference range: 6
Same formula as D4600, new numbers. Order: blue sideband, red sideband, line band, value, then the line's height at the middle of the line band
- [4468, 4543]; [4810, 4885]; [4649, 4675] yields 0.06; 6.71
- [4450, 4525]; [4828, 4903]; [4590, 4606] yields 0.09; 6.98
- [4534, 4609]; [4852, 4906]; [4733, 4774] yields 0.07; 6.31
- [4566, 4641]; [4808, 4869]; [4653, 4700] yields 0.04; 6.31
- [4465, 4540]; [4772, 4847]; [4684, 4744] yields 0.06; 6.33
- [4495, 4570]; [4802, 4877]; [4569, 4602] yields 0.06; 6.86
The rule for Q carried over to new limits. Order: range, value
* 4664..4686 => 6.991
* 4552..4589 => 8.063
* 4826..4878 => 7.219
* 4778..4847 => 6.977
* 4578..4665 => 7.919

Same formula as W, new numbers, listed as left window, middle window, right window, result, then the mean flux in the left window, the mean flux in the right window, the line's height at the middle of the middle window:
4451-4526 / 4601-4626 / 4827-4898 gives 2.15 angstrom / 7.34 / 6.08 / 6.92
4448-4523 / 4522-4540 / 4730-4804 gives 0.61 angstrom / 7.35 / 5.83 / 7.1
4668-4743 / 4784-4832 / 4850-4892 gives 1.39 angstrom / 6.01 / 6.09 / 6.06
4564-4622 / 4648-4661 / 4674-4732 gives -0.47 angstrom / 6.47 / 6.04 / 6.23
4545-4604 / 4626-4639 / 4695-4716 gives 0.75 angstrom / 6.65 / 6.29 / 6.49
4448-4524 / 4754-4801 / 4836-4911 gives 4.10 angstrom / 7.34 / 6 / 6.34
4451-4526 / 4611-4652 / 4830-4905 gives 3.58 angstrom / 7.34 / 6.06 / 6.86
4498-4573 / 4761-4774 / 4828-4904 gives 1.08 angstrom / 7.02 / 6.07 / 6.35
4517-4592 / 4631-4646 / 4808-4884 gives 0.88 angstrom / 6.82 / 6.07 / 6.6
